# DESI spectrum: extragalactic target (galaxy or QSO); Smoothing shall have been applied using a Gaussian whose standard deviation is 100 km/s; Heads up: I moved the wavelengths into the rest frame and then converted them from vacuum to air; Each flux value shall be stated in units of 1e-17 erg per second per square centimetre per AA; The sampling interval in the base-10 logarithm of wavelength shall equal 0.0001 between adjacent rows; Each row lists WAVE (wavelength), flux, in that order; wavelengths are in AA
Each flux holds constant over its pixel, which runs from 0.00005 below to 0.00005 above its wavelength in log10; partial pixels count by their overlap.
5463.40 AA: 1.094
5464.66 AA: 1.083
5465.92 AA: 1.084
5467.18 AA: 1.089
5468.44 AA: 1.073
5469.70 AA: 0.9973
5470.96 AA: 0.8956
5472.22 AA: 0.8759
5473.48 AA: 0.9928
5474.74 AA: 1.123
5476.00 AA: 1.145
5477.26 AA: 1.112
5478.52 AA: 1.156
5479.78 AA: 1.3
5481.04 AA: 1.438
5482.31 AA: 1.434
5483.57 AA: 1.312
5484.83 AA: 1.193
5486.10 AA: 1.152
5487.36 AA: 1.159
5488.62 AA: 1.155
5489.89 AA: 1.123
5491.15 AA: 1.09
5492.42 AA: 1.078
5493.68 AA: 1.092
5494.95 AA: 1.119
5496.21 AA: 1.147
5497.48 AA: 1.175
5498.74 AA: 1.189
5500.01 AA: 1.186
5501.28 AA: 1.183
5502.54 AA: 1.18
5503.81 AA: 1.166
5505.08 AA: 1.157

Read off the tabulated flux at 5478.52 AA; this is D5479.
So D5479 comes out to 1.156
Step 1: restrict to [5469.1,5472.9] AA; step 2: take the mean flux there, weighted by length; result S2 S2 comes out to 0.923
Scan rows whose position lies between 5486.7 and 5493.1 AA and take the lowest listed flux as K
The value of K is 1.078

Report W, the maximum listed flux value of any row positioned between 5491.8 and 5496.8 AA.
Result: 1.147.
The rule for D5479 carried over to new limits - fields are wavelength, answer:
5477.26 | 1.112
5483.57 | 1.312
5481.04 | 1.438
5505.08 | 1.157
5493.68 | 1.092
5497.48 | 1.175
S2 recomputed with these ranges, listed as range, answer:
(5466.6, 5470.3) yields 1.05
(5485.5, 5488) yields 1.16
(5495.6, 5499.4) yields 1.17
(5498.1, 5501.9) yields 1.19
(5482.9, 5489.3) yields 1.2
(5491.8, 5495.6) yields 1.1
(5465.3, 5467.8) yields 1.09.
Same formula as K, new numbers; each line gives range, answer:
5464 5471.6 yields 0.8956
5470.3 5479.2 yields 0.8759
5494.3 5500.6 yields 1.119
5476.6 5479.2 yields 1.112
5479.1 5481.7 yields 1.3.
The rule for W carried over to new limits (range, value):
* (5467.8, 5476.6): 1.145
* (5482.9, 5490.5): 1.312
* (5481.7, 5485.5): 1.434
